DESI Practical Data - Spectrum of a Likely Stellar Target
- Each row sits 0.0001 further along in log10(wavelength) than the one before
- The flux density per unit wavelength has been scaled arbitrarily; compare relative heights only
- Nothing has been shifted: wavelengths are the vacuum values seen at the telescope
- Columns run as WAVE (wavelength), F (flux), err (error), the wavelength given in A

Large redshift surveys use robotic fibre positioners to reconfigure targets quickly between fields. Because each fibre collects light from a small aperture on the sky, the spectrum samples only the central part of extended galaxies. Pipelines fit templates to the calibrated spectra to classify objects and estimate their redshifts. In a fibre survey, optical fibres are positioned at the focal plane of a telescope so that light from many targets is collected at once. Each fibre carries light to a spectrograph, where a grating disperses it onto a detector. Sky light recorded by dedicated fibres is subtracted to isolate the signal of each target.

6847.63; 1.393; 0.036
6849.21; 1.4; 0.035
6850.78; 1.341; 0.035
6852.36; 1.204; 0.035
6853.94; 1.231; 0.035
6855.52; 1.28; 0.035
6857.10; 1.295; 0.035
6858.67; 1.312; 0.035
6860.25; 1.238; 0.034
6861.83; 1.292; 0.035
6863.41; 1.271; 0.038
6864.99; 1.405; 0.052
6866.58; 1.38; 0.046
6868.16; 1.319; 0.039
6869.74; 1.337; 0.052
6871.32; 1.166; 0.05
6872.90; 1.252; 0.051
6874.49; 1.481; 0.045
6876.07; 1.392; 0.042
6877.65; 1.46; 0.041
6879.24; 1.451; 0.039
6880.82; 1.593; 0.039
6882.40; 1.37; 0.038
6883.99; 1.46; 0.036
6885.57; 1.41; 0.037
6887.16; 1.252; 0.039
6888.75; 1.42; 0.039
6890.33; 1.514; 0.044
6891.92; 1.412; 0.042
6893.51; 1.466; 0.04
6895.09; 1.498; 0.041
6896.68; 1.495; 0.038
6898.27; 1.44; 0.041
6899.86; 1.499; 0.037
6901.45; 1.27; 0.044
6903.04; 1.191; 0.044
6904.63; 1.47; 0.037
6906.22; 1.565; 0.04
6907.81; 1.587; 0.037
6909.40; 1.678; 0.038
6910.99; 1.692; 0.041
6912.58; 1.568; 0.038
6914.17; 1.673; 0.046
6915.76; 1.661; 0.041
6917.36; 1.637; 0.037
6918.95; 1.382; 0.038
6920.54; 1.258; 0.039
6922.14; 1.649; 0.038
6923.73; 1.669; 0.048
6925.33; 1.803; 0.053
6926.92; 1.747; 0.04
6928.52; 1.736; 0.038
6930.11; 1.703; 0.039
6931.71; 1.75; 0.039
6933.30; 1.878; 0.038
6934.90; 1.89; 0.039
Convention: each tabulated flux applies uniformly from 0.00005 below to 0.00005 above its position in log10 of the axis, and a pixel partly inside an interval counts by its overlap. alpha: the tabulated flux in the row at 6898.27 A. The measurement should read 1.44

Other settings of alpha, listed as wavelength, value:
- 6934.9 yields 1.89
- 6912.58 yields 1.568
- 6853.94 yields 1.231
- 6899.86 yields 1.499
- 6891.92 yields 1.412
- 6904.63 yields 1.47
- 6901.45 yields 1.27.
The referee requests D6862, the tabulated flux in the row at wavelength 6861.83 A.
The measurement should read 1.292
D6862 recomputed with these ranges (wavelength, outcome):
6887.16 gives 1.252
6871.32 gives 1.166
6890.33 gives 1.514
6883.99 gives 1.46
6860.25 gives 1.238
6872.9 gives 1.252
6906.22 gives 1.565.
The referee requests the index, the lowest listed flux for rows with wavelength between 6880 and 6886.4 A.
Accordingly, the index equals 1.37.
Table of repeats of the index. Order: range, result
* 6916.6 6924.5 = 1.258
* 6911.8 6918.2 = 1.568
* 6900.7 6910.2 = 1.191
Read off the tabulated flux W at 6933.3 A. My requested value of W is 1.878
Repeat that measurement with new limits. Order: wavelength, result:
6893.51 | 1.466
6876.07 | 1.392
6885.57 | 1.41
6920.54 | 1.258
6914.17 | 1.673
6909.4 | 1.678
